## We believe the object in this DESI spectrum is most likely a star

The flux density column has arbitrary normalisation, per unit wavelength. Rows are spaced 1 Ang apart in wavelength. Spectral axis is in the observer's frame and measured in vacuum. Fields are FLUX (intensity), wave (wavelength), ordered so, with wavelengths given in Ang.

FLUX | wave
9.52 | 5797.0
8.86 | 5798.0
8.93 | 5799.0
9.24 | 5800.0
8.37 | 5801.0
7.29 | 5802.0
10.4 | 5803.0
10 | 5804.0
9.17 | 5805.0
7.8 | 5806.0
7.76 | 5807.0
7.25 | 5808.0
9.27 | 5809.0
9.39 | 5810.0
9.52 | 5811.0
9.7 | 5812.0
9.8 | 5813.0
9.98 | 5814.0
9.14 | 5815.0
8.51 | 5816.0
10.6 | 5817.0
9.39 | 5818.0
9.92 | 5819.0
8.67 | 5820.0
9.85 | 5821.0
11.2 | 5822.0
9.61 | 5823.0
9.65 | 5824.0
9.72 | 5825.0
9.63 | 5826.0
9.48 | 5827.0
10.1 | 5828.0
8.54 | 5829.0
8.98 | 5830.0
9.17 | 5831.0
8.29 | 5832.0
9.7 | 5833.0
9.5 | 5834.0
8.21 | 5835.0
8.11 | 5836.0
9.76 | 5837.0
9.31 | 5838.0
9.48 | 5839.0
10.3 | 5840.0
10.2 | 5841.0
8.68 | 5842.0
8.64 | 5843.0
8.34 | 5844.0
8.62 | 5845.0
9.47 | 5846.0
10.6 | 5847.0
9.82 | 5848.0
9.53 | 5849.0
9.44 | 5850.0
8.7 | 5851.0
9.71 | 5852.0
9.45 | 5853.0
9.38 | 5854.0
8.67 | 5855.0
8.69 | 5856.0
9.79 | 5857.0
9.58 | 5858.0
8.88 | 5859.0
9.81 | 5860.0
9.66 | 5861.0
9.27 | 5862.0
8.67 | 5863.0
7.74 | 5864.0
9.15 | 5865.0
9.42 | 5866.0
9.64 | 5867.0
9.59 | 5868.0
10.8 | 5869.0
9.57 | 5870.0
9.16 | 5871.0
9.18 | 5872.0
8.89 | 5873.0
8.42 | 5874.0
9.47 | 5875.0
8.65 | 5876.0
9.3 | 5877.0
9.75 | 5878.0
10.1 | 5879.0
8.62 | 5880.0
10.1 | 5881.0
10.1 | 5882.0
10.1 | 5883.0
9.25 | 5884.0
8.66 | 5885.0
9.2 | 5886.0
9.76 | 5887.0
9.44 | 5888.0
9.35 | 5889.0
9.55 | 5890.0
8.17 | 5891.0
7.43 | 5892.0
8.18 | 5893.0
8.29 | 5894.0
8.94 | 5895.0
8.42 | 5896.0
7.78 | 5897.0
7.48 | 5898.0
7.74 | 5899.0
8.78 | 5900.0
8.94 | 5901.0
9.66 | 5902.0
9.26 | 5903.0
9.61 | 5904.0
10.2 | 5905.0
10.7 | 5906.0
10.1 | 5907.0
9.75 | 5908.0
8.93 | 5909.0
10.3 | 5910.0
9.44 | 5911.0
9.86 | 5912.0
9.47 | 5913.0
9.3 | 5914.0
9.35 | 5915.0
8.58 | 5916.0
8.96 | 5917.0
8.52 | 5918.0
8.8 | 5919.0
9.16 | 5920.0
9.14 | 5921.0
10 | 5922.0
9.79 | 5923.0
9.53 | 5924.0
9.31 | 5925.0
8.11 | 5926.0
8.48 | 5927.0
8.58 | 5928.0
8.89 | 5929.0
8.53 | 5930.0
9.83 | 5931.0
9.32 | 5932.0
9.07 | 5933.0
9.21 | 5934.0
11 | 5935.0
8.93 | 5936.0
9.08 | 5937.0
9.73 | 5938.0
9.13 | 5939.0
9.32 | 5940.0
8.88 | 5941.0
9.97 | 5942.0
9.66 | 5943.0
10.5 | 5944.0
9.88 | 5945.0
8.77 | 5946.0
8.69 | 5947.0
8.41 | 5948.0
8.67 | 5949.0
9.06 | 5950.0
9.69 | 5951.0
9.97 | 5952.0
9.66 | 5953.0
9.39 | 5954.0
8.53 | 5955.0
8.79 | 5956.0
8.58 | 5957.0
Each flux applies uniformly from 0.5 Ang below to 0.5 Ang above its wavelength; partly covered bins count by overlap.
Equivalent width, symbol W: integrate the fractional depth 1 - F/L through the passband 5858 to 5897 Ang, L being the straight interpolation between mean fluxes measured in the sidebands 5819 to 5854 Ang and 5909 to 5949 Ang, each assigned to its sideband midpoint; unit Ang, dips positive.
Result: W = 0.7 Ang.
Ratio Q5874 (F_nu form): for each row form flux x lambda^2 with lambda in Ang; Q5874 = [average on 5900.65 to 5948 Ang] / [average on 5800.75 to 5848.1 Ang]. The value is 1.04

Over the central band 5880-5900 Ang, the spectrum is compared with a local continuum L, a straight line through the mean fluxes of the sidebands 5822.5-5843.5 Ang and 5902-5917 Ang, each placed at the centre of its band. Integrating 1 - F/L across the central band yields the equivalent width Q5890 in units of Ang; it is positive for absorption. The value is 1.46 Ang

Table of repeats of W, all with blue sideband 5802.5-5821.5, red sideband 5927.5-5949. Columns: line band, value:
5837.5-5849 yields -0.17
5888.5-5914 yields 0.62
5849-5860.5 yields -0.02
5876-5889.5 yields -0.30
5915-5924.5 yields 0.11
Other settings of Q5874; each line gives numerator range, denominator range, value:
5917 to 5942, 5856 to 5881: 1.01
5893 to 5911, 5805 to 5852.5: 1.00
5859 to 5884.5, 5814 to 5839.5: 1.01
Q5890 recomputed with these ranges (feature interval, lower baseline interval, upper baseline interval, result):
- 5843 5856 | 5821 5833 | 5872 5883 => 0.3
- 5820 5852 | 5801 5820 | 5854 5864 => -0.8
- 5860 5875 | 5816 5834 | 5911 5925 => 0.3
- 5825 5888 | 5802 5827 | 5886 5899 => -2.7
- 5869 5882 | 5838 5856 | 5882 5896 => -0.4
